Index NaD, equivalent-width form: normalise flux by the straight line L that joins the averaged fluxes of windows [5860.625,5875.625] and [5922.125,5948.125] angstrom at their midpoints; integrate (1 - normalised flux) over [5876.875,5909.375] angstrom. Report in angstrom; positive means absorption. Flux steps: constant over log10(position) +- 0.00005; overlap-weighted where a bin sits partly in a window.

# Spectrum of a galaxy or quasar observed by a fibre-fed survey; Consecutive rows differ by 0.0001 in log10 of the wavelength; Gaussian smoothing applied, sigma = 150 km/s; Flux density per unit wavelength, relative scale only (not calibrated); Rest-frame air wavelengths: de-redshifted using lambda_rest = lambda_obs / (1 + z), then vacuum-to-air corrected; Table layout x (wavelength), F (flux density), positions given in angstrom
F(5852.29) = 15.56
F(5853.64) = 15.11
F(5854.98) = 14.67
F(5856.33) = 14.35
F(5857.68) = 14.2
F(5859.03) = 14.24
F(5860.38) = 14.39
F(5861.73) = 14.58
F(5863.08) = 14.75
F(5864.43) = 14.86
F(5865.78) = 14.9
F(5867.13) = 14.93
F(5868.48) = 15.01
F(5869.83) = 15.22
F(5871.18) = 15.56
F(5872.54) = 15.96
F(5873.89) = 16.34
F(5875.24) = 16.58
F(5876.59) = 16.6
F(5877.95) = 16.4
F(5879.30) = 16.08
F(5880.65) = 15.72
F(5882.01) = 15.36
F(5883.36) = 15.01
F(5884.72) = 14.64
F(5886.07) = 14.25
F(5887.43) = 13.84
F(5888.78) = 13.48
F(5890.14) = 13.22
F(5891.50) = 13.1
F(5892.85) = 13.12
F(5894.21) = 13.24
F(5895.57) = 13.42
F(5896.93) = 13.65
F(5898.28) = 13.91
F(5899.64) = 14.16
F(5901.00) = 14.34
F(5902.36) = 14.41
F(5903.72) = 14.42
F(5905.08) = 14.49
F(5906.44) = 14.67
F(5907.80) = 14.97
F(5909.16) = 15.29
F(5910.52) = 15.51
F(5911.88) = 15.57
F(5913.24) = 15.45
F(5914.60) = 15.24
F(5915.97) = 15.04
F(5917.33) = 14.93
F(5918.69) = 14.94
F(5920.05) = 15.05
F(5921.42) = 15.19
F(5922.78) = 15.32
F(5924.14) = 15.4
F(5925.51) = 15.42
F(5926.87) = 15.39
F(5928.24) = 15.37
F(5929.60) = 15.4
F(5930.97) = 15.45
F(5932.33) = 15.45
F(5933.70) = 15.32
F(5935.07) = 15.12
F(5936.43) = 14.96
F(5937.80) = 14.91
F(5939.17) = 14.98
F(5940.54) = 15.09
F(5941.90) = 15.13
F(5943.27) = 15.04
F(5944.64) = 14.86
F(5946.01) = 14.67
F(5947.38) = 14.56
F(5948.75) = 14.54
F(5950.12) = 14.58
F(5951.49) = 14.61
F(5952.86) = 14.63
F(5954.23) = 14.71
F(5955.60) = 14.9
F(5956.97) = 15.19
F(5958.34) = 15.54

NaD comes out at 1.8 angstrom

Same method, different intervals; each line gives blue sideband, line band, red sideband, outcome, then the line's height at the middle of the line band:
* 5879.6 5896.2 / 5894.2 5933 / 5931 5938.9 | -0.6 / 14.7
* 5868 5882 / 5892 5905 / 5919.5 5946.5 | 1.5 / 15.6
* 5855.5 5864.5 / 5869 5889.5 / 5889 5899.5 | -2.2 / 13.9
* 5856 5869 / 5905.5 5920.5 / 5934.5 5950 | -0.4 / 14.8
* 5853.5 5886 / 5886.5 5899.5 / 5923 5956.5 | 1.4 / 15.2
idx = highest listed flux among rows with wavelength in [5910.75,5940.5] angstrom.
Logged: 15.57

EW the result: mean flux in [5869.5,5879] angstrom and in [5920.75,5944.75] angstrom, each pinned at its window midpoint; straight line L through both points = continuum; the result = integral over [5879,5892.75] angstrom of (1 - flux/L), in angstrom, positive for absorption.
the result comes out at 1.4 angstrom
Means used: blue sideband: 16.1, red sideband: 15.2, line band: 14.4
